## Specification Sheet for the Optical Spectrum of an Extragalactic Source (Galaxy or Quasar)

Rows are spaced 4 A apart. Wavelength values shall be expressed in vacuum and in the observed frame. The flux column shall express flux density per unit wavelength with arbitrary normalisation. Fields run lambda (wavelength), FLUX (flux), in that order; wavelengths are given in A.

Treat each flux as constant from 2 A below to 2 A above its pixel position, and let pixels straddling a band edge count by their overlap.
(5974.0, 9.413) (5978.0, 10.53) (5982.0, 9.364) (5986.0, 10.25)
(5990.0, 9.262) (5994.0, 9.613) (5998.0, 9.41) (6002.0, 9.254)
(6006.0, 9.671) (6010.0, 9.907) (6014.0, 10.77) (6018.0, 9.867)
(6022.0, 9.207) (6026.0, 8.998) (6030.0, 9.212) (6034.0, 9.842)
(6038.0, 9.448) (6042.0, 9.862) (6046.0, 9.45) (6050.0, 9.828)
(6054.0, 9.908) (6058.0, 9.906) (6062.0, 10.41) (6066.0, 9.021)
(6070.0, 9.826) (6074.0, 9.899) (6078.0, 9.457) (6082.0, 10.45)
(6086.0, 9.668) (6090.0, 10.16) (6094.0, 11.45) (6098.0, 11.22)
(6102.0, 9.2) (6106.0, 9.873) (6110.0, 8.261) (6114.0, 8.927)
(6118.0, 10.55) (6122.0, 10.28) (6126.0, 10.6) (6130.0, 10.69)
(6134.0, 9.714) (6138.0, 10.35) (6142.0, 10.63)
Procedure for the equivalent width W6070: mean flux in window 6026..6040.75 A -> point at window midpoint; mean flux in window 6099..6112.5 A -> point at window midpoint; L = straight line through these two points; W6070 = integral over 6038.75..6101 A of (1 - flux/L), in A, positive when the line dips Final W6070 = -4.4 A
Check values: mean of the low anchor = 9.45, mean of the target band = 10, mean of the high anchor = 9.26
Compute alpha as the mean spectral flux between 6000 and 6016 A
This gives 9.9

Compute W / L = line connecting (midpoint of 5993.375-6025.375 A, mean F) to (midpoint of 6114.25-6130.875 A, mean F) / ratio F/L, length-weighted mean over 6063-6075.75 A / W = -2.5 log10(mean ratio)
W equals 0.04 mag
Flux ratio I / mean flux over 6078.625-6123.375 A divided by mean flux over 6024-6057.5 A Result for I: 1.0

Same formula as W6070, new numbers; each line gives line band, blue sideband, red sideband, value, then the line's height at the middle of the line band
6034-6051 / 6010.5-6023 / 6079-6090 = 0.6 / 10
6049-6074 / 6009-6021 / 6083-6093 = 0.7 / 10.1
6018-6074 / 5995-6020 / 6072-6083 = 1.3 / 9.85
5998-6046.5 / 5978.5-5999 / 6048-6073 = 0.6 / 9.73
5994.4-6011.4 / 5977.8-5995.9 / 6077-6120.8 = 0.4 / 9.76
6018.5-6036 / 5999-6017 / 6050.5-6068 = 0.9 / 9.85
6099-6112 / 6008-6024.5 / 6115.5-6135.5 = 1.3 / 10.3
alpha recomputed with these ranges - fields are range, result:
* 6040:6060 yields 9.79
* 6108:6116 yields 8.59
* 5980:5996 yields 9.62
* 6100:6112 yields 9.11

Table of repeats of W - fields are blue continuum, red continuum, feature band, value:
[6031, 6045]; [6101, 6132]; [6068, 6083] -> -0.02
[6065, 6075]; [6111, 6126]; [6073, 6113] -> -0.02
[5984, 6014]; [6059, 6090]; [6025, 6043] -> 0.03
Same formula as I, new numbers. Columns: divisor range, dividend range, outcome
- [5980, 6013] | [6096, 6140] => 1.04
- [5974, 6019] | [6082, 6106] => 1.05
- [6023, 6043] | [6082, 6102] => 1.11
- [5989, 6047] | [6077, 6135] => 1.05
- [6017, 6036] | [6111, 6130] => 1.07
